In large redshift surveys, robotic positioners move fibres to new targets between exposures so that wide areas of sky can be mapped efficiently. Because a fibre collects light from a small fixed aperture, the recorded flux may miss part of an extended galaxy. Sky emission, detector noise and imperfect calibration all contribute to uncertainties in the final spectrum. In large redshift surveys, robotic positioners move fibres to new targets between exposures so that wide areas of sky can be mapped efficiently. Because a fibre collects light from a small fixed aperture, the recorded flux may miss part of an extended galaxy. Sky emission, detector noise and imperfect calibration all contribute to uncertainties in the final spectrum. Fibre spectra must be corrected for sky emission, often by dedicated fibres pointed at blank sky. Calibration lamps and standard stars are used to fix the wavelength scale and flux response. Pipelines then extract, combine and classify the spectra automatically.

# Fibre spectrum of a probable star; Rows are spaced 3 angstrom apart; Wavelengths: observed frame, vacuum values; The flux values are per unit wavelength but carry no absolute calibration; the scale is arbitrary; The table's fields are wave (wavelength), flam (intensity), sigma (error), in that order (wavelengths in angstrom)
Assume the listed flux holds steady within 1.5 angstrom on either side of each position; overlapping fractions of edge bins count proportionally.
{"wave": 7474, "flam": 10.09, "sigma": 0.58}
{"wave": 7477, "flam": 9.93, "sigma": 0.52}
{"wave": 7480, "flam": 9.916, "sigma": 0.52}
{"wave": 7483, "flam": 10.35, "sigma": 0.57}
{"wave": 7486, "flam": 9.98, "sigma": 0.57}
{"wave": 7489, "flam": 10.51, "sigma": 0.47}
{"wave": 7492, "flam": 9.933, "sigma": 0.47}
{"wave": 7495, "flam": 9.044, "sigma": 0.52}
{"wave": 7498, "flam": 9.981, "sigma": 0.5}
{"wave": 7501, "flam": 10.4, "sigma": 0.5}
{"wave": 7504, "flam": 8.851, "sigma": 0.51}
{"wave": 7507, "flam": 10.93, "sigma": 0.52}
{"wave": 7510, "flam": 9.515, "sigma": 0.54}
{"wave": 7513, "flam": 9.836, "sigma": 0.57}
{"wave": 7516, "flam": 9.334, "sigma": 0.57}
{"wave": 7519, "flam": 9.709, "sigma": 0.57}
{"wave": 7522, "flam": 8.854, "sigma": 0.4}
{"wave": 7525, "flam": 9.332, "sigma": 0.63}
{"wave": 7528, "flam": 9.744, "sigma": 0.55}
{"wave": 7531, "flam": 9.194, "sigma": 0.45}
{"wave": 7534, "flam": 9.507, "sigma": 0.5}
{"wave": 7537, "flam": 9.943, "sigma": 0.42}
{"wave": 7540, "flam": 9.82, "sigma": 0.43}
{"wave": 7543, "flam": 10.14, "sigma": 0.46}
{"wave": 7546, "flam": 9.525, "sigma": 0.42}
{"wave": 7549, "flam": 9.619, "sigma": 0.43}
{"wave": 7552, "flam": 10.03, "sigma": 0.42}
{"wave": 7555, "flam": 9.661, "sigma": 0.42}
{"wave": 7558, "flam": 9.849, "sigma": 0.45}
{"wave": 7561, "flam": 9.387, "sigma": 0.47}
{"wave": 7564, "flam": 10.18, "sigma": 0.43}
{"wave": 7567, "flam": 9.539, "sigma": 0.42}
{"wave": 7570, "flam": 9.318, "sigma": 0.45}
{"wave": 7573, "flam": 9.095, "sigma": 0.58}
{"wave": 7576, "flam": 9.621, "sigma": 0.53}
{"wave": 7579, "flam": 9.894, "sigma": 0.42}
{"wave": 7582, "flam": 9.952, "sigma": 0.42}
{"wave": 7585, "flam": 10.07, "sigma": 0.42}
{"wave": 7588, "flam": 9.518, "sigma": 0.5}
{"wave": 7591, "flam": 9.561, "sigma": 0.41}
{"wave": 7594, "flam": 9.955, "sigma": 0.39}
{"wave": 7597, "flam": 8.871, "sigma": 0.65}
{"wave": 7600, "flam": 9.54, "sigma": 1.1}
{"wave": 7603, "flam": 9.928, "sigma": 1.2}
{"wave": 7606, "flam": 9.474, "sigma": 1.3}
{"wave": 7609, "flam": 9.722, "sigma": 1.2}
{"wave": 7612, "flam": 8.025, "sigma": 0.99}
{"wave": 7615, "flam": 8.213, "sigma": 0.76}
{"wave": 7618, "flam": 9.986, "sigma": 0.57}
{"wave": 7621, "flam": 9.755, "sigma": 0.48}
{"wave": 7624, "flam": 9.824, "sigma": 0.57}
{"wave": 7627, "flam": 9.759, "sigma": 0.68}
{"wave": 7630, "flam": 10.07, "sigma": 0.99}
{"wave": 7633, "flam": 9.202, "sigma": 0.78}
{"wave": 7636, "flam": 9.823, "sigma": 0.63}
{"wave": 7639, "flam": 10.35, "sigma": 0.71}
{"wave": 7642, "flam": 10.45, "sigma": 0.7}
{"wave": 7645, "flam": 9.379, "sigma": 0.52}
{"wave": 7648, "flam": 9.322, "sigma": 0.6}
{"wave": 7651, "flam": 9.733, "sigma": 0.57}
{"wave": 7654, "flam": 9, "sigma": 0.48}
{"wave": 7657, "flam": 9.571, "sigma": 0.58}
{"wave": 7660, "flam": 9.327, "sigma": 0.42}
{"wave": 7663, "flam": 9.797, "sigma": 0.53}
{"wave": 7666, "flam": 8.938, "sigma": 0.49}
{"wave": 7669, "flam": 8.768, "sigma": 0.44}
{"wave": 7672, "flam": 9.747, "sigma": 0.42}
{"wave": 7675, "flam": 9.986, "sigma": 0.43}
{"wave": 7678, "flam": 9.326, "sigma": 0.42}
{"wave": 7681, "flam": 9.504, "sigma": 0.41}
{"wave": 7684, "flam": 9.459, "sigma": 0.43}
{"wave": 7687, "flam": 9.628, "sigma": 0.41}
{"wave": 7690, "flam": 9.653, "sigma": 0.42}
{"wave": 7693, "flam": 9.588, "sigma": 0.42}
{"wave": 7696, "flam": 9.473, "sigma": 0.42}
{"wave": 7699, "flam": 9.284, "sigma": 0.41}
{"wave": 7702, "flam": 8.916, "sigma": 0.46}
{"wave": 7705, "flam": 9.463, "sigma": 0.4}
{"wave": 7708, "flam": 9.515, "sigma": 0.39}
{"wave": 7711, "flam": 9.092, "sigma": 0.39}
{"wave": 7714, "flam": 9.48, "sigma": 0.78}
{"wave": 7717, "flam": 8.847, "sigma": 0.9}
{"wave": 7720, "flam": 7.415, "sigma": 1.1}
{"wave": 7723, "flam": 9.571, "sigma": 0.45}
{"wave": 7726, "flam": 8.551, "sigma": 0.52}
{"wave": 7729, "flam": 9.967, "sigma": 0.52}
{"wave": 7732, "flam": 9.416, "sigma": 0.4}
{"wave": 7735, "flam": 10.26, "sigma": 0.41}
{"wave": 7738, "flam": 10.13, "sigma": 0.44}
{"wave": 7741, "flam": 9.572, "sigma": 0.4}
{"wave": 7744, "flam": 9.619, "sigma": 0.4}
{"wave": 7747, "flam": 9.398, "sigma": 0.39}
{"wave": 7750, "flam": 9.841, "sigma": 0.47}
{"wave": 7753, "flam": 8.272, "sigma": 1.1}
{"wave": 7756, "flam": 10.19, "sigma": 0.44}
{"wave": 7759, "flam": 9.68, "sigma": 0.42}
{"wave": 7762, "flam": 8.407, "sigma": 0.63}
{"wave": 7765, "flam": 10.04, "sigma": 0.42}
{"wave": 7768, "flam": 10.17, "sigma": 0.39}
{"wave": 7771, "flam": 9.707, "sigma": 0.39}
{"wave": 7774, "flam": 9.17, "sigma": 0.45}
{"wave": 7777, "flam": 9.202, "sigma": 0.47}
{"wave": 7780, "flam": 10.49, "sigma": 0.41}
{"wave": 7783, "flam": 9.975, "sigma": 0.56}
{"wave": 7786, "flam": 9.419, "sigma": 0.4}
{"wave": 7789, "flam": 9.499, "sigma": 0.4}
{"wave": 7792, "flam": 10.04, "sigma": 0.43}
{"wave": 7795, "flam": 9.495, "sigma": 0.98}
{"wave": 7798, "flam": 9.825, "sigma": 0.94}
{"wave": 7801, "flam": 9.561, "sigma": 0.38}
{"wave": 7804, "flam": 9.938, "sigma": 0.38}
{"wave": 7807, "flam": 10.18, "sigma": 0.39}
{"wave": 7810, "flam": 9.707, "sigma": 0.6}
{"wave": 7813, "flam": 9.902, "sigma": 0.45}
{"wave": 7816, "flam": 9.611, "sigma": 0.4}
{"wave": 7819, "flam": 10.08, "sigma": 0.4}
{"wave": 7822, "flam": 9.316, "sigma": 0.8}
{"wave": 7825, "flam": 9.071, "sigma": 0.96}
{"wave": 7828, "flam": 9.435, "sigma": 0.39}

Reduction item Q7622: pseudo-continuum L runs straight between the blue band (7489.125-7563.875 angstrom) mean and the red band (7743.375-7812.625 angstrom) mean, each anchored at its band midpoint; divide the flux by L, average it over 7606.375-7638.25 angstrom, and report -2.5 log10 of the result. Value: 0.02 mag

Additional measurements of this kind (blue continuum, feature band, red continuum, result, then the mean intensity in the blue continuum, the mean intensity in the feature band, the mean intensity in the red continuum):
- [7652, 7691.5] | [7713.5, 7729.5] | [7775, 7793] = 0.082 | 9.44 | 8.88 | 9.75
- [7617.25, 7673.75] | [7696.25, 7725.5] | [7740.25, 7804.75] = 0.064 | 9.62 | 9.06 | 9.61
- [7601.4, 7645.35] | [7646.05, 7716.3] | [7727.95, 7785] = 0.025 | 9.6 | 9.41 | 9.65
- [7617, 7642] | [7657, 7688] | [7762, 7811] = 0.044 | 9.88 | 9.45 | 9.73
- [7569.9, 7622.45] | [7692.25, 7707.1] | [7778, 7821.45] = 0.036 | 9.48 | 9.34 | 9.82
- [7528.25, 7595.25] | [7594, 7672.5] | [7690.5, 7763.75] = 0.006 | 9.7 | 9.49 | 9.34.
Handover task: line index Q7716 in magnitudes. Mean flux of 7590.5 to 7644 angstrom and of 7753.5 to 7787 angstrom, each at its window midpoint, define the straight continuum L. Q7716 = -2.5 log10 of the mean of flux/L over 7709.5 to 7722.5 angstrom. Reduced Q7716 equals 0.10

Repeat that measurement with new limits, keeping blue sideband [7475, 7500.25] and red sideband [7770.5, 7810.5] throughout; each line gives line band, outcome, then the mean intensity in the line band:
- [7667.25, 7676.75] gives 0.04 mag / 9.48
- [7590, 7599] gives 0.05 mag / 9.46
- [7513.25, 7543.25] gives 0.04 mag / 9.55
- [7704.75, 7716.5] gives 0.05 mag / 9.33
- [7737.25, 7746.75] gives 0.01 mag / 9.7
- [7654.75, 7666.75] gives 0.05 mag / 9.41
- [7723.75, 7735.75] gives 0.03 mag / 9.51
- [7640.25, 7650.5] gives 0.01 mag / 9.73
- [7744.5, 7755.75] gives 0.05 mag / 9.32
